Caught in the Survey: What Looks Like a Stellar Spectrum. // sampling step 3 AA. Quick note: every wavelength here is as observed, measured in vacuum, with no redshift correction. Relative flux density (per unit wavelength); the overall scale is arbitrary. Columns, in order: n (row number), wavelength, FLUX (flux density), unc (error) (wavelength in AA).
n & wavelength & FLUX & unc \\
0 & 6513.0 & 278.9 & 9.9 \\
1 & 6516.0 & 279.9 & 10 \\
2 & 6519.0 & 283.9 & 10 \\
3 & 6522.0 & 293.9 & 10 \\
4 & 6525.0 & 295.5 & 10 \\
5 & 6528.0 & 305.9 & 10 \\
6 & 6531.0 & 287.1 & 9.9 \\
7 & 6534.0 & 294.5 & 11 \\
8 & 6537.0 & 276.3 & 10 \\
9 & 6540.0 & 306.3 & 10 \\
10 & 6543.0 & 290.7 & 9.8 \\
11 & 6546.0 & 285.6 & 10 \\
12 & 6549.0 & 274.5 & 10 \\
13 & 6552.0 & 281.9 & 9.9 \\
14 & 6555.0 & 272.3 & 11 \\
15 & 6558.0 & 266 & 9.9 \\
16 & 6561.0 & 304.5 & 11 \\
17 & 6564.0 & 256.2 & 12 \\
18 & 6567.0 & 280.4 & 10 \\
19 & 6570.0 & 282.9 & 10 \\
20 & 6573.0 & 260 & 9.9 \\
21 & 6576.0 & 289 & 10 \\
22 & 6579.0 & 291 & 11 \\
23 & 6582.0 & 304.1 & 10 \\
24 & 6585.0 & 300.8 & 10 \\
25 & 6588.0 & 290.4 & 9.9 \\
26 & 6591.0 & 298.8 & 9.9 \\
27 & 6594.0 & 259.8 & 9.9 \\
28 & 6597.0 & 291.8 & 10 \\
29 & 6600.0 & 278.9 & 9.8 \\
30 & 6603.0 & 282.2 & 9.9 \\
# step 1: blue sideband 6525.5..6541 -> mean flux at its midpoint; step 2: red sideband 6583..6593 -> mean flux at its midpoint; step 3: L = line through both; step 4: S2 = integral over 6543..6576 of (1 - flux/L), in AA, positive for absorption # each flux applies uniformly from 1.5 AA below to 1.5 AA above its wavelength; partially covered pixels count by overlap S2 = 1.88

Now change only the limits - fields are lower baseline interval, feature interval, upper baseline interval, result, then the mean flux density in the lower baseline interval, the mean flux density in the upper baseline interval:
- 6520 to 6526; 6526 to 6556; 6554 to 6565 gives -0.3 AA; 294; 276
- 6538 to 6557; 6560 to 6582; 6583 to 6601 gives 0.3 AA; 284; 287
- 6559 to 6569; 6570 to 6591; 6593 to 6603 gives -0.8 AA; 280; 278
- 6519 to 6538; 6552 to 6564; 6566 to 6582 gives 0.3 AA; 292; 283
